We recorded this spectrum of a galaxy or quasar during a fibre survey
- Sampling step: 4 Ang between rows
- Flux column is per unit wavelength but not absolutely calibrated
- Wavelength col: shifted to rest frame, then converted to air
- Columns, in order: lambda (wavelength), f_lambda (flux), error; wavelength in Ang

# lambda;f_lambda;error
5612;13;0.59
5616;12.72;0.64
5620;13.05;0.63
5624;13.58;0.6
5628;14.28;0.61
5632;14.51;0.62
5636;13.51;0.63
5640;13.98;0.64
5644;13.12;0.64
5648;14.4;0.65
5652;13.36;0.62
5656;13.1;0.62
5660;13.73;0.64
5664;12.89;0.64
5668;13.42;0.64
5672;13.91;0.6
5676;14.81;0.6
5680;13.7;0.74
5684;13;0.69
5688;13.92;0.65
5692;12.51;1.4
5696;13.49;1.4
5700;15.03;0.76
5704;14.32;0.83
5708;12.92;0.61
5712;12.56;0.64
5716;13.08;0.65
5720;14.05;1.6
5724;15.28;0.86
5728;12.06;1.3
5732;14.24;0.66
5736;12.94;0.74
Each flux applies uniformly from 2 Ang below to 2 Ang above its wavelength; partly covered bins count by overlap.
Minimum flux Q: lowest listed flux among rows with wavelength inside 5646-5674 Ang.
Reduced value 12.89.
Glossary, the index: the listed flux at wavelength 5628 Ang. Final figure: 14.28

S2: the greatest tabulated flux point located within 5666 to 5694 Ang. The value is 14.81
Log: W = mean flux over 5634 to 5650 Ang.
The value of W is 13.8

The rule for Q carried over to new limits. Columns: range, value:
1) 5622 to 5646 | 13.12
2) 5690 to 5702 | 12.51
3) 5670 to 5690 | 13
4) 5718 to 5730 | 12.06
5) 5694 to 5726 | 12.56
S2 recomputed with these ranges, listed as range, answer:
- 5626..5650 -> 14.51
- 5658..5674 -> 13.91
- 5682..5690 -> 13.92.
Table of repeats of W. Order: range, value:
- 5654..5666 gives 13.2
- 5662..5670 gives 13.2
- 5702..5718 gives 13.2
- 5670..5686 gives 13.9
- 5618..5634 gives 13.9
